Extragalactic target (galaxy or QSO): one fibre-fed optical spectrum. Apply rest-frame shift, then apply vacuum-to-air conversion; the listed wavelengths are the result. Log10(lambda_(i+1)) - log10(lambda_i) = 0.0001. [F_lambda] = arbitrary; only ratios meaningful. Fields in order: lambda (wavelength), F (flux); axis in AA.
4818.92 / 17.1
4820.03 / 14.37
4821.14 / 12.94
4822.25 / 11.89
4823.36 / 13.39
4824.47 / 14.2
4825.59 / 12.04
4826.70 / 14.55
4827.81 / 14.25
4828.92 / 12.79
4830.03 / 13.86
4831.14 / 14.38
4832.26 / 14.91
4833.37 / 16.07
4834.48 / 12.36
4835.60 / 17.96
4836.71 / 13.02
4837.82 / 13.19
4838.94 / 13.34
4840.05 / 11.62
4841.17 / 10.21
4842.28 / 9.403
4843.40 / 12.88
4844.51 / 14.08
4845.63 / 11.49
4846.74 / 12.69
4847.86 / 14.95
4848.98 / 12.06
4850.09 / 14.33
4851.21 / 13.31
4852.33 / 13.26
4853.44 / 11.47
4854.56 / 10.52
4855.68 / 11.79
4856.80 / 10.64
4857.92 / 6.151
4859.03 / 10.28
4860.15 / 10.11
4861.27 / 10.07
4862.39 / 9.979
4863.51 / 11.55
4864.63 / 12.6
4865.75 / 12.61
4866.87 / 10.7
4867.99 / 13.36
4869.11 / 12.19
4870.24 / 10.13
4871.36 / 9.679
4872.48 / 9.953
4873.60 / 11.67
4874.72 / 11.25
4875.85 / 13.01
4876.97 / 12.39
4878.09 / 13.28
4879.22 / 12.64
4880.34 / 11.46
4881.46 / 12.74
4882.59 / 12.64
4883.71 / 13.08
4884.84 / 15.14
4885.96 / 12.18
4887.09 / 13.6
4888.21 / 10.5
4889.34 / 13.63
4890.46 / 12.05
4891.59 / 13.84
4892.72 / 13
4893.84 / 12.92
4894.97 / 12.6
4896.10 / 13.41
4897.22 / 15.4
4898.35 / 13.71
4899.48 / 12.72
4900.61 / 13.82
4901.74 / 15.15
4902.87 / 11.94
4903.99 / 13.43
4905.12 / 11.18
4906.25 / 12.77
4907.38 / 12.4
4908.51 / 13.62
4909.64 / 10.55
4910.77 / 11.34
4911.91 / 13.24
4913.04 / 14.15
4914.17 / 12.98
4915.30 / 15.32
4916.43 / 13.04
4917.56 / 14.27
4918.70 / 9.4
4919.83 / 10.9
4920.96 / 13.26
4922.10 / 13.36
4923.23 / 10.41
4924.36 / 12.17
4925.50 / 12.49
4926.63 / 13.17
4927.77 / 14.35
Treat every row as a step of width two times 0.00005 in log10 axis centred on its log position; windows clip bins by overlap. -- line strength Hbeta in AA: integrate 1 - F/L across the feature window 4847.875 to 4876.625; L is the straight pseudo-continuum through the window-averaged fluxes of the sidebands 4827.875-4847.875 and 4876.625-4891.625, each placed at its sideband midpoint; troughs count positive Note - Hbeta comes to 3.59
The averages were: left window 13.3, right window 12.8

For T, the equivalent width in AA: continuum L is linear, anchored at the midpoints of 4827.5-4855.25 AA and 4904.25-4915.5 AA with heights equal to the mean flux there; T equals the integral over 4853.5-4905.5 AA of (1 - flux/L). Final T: 3.1 AA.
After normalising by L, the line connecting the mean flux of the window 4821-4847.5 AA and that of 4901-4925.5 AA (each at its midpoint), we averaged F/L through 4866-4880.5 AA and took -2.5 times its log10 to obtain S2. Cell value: 0.109 mag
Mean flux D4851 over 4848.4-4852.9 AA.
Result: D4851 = 13.3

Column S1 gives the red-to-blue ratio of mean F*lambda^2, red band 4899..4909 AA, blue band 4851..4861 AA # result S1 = 1.2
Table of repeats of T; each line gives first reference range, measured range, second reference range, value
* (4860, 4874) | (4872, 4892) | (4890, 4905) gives -0.5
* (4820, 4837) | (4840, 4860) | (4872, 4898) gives 2.6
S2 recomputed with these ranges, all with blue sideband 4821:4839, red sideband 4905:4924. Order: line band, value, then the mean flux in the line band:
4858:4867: 0.234 mag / 10.8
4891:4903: -0.063 mag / 13.5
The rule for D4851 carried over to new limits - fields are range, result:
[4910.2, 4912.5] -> 12.3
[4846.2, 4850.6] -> 13.5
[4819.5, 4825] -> 13.4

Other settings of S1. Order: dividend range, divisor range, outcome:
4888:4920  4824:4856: 1.01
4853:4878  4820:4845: 0.84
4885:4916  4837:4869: 1.13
